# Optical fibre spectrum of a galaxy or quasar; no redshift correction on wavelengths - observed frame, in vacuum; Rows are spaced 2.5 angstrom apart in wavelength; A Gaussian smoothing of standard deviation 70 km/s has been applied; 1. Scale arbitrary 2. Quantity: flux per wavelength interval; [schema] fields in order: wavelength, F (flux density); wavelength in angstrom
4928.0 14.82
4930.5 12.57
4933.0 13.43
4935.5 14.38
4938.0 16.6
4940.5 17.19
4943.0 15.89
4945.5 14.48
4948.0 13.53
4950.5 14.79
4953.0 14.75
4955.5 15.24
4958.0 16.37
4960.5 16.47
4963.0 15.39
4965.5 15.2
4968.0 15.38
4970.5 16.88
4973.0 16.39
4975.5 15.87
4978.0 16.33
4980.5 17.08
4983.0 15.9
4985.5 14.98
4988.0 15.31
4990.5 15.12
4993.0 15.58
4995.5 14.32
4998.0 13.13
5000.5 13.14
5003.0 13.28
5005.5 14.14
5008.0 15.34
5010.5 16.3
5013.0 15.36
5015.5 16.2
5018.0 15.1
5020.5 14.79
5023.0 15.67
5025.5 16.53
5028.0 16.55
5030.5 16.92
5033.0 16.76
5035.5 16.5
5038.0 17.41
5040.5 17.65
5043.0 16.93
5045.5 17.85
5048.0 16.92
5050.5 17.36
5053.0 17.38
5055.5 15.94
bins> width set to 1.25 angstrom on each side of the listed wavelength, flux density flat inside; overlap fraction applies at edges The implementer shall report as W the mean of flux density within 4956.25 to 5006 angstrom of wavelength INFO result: 15.3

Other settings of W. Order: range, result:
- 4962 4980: 16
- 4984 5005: 14.4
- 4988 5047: 15.7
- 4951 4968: 15.5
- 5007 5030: 15.8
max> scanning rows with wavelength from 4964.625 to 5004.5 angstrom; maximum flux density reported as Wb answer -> 17.08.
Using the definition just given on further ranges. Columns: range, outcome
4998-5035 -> 16.92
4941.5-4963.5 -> 16.47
